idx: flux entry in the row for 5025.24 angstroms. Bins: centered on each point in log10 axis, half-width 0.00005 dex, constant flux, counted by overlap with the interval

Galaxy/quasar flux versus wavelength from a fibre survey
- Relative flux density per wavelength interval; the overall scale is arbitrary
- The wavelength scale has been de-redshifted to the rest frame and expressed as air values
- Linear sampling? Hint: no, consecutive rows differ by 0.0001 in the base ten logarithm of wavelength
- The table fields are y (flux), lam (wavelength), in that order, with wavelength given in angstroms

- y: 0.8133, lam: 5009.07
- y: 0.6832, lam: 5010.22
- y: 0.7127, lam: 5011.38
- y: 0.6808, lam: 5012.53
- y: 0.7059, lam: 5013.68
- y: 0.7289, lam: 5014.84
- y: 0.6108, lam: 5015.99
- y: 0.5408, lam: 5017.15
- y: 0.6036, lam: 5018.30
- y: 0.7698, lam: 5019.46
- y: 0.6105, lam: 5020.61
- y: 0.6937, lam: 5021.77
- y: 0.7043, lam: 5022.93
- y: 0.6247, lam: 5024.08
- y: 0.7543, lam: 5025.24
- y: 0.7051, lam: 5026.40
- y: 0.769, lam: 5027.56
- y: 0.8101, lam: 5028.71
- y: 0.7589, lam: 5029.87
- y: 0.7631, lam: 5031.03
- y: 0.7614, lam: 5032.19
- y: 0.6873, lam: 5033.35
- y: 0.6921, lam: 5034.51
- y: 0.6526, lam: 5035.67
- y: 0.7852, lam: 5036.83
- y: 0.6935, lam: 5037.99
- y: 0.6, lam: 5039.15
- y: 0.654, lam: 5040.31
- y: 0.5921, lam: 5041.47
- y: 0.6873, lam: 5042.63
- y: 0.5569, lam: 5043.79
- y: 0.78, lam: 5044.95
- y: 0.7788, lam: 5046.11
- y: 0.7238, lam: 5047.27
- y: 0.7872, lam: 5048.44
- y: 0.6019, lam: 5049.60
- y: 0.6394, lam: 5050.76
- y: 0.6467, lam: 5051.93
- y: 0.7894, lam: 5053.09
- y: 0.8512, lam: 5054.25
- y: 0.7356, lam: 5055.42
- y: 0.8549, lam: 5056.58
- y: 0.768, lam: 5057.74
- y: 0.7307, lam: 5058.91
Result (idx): 0.7543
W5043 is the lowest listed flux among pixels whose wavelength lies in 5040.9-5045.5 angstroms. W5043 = 0.5569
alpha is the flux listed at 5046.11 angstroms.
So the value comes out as 0.7788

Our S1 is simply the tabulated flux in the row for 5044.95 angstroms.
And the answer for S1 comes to 0.78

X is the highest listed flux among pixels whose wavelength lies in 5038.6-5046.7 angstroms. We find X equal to 0.78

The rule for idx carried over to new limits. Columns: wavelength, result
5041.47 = 0.5921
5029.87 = 0.7589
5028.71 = 0.8101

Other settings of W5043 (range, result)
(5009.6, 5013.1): 0.6808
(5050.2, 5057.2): 0.6394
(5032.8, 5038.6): 0.6526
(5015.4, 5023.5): 0.5408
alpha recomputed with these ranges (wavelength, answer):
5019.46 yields 0.7698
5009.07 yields 0.8133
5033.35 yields 0.6873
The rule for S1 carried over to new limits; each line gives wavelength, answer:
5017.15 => 0.5408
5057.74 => 0.768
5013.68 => 0.7059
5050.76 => 0.6394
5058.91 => 0.7307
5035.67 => 0.6526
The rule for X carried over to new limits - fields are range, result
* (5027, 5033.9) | 0.8101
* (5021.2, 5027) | 0.7543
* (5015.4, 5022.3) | 0.7698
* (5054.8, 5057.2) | 0.8549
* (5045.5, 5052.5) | 0.7872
